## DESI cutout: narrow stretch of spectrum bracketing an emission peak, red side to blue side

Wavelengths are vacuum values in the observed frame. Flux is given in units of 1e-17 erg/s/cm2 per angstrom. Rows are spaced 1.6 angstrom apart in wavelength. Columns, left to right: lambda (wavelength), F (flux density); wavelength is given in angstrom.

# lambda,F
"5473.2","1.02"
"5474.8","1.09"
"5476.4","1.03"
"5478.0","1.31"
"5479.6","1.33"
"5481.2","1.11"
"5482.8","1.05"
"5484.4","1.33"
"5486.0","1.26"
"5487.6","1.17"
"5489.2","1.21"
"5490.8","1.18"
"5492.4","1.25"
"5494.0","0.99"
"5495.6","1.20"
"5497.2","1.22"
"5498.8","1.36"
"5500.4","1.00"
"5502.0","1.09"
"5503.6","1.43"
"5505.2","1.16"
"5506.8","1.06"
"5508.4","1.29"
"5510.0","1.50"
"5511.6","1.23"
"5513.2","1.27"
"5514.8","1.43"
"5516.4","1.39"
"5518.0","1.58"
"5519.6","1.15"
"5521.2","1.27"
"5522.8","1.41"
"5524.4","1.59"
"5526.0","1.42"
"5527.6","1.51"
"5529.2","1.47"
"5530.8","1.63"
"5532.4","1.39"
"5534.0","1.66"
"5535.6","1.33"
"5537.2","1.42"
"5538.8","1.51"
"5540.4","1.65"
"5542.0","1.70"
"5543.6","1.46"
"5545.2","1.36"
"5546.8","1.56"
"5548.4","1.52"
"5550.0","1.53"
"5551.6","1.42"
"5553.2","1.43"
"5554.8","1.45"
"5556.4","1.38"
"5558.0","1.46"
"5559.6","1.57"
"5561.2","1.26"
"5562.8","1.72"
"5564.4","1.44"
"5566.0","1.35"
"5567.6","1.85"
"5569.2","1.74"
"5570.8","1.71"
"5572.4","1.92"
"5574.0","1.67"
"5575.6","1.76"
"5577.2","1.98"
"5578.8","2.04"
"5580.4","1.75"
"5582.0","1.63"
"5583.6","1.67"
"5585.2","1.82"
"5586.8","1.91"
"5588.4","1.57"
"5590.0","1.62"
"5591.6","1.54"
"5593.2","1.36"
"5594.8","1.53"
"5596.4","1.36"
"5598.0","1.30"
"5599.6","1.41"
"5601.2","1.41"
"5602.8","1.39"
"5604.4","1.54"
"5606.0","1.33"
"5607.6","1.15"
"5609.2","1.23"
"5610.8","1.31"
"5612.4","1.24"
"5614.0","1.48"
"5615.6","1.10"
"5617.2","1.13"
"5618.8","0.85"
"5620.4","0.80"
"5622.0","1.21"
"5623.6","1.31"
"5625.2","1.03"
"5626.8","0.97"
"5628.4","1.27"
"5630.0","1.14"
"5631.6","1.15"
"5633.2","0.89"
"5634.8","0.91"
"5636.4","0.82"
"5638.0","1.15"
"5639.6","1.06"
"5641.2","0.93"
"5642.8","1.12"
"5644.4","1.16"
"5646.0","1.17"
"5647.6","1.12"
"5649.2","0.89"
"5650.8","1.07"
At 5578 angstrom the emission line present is C III]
